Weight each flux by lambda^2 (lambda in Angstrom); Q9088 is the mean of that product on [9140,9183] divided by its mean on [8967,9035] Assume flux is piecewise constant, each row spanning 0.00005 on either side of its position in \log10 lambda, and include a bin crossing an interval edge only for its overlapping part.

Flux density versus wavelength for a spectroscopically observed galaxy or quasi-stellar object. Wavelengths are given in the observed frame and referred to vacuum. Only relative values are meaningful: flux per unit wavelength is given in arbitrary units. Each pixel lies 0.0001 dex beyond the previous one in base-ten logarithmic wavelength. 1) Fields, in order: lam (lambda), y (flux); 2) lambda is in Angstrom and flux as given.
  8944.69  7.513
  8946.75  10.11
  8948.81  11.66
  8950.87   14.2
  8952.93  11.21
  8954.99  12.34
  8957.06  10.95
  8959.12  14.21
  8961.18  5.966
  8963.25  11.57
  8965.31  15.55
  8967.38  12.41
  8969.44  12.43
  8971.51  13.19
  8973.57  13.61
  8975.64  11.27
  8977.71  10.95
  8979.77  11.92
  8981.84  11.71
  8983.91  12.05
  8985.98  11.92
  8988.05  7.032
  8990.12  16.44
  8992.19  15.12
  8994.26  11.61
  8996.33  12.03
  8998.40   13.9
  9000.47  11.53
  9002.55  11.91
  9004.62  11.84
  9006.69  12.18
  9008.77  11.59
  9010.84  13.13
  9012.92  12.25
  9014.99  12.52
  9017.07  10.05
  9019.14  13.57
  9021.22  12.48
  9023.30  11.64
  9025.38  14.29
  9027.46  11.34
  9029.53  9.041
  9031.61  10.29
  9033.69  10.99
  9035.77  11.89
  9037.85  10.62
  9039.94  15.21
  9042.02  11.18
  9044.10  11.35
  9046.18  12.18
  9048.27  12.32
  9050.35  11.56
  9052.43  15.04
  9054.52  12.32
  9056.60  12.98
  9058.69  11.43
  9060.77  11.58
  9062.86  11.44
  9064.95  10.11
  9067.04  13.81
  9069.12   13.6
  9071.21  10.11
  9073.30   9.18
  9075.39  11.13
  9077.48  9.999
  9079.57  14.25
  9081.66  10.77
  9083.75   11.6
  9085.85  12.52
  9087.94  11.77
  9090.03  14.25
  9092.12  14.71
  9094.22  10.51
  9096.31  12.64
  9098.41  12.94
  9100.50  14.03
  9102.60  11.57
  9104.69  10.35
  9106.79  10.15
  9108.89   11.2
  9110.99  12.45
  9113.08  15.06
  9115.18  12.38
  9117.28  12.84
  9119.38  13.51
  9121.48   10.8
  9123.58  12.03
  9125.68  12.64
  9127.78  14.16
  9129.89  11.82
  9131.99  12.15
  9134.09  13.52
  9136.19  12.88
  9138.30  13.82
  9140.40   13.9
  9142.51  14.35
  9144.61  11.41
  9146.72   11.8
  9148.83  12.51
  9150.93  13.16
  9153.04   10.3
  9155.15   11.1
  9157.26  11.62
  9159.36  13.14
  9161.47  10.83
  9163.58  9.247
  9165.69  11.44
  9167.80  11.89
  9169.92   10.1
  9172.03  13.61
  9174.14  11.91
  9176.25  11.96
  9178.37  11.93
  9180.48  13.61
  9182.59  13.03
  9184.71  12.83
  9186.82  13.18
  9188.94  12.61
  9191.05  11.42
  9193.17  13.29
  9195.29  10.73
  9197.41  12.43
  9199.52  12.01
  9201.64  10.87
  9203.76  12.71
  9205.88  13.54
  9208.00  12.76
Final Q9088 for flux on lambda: 1.0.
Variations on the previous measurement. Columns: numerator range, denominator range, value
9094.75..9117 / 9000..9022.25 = 1.03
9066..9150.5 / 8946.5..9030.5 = 1.05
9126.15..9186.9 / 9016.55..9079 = 1.07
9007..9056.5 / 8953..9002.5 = 1.01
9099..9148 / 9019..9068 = 1.07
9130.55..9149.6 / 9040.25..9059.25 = 1.06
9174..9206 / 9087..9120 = 1.01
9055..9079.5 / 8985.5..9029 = 0.95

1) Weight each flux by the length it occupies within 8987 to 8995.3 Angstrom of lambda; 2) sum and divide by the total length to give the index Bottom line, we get 12.6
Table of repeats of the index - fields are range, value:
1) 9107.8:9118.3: 12.8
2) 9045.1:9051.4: 12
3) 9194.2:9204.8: 11.8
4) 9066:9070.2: 13.7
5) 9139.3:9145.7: 13.2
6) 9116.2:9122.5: 12.4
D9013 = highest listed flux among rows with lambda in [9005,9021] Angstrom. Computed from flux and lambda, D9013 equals 13.57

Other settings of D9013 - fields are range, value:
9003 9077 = 15.21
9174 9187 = 13.61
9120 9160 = 14.35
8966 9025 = 16.44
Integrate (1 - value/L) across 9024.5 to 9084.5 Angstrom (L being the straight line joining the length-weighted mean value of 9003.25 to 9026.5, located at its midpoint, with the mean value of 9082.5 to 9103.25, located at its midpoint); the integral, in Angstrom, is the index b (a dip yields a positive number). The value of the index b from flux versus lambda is 3.42 Angstrom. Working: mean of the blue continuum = 12.3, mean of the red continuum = 12.7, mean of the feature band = 11.8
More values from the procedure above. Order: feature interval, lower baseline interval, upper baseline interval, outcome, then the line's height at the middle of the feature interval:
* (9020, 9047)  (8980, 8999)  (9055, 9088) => 0.5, 12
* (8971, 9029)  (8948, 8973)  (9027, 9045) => -2.4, 11.7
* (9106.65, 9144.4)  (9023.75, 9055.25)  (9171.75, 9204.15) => -1.9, 12.2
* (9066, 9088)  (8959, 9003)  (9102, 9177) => 0.8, 12.2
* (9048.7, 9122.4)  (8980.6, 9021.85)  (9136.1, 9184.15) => 0.3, 12.2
